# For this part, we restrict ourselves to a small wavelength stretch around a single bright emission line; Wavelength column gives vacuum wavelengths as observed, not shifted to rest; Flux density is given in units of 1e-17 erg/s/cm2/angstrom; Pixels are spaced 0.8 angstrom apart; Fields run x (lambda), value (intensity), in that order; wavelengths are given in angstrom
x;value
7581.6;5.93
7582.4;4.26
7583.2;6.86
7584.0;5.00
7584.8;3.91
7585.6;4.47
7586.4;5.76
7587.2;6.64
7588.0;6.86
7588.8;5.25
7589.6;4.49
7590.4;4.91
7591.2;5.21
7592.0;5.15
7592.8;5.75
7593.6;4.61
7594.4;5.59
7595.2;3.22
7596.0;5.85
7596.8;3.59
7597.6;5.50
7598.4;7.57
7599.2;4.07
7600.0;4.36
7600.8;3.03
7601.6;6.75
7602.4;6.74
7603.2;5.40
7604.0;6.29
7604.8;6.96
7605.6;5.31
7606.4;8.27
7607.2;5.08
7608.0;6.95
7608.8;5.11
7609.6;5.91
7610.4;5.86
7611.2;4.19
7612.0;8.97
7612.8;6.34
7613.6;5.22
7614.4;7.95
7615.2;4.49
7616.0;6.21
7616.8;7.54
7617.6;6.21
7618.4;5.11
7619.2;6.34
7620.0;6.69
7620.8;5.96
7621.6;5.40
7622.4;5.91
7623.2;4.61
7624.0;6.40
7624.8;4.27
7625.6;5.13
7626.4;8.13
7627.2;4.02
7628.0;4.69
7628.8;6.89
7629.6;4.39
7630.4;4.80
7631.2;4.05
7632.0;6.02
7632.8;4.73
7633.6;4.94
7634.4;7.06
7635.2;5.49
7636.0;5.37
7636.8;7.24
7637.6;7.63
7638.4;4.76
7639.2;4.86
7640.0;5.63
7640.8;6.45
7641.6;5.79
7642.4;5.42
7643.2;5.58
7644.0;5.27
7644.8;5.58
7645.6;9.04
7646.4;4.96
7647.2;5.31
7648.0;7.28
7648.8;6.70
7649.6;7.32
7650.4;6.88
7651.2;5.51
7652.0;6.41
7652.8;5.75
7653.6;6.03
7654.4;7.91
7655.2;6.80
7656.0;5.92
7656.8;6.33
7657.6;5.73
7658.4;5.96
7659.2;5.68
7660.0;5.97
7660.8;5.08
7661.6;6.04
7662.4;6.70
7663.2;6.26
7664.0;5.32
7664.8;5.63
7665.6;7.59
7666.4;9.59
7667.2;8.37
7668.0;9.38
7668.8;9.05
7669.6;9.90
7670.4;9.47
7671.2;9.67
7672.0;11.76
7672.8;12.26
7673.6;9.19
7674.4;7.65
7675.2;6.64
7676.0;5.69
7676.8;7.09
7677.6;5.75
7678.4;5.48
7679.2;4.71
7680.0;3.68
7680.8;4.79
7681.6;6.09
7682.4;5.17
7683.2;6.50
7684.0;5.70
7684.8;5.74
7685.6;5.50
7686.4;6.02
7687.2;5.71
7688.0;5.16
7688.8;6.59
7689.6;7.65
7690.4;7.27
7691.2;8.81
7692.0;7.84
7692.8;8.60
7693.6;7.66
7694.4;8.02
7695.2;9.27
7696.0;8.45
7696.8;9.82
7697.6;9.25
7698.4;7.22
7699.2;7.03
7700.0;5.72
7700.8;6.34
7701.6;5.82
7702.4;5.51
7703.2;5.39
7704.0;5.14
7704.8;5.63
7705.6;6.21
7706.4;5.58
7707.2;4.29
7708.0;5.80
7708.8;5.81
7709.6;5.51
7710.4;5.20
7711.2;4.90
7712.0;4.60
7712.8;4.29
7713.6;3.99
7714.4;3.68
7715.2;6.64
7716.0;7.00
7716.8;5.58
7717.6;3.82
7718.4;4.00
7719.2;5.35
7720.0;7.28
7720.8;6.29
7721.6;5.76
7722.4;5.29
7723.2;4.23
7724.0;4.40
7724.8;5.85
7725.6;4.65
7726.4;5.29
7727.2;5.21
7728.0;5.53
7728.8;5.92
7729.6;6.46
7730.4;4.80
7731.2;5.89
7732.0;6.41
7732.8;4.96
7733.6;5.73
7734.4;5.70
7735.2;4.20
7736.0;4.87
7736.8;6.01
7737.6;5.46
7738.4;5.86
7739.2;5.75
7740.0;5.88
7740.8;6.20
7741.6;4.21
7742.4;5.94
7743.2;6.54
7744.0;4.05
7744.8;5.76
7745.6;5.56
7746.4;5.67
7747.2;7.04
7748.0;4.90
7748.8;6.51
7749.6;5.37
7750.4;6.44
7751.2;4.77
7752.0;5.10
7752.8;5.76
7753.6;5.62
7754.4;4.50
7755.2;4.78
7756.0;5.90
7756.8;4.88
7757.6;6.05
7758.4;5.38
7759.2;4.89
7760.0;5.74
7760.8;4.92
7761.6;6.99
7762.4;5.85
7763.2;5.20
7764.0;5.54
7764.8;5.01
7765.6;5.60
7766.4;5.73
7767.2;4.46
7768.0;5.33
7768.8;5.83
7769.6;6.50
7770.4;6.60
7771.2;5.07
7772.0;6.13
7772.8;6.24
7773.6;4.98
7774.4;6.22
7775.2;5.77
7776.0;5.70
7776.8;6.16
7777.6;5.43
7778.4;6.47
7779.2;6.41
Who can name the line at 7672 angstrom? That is H-alpha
